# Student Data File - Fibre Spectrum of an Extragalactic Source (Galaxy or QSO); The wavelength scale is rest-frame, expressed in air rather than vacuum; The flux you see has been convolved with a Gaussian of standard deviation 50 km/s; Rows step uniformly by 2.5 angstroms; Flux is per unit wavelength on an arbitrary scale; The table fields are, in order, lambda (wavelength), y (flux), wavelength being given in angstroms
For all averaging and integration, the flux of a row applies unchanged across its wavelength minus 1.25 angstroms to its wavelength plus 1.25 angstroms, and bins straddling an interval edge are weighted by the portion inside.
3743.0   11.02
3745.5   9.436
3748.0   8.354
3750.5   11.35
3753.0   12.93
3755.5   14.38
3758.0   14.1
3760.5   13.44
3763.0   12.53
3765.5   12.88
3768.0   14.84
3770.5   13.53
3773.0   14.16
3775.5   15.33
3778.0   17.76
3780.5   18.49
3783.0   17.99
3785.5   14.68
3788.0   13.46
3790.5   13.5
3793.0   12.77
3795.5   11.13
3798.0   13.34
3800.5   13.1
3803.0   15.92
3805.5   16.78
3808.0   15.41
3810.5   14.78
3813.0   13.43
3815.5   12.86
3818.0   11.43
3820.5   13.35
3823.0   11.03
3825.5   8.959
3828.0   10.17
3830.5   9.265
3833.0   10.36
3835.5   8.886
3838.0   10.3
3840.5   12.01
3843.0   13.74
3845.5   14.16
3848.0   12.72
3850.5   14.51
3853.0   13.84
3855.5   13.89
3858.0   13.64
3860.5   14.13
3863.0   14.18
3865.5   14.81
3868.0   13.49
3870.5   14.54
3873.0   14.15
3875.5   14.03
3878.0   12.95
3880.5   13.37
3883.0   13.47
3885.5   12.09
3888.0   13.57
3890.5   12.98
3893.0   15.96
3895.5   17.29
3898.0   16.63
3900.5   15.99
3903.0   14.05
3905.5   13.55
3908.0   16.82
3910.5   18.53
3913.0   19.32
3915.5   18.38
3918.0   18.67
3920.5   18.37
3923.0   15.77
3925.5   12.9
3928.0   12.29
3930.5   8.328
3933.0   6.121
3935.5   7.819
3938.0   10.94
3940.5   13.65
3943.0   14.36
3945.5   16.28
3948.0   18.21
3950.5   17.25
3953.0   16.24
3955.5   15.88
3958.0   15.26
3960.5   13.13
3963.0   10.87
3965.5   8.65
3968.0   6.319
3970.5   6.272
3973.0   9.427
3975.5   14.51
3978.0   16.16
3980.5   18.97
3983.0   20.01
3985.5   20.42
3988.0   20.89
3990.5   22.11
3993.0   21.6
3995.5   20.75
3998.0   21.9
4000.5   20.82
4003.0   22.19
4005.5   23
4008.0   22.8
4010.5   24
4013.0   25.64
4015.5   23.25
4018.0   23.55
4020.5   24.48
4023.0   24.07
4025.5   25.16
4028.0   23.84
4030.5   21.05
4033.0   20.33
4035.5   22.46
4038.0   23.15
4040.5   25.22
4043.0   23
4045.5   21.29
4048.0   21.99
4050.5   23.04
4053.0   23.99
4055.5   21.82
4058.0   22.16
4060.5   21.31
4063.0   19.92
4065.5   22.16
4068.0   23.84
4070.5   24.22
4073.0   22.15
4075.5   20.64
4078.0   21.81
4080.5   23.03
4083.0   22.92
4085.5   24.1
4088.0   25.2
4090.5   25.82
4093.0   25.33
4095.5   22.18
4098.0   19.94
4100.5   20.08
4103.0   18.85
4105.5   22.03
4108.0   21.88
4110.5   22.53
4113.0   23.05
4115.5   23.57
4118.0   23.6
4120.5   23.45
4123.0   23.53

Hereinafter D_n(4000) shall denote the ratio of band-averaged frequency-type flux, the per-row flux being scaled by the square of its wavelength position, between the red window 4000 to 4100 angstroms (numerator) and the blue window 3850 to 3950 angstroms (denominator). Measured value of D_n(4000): 1.7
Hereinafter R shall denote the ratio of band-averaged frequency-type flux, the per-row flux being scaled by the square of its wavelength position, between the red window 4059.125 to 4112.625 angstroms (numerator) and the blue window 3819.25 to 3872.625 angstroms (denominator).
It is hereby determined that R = 2.02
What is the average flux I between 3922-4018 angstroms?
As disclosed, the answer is 16.3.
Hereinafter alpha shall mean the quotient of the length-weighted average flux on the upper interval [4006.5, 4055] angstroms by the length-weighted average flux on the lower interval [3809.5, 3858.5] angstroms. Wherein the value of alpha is 1.92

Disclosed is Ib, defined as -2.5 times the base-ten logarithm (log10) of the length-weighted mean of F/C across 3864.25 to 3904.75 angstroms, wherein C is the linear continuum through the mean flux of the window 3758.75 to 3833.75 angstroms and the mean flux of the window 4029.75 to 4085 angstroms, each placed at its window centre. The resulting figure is 0.16 mag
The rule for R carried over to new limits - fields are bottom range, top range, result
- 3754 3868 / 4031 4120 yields 1.91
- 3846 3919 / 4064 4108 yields 1.68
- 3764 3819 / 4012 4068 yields 1.80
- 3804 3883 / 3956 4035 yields 1.59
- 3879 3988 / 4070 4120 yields 1.71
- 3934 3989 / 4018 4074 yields 1.68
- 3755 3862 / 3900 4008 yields 1.27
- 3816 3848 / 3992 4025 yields 2.24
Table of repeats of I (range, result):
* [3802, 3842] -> 12.2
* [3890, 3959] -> 14.9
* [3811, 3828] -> 11.8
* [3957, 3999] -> 15.7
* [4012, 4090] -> 22.9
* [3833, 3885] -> 13.3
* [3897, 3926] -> 16.7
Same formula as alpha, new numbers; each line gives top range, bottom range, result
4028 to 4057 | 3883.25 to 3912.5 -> 1.48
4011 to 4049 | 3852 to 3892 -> 1.70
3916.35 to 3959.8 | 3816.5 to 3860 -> 1.18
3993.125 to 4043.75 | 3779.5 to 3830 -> 1.70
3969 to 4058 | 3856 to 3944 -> 1.49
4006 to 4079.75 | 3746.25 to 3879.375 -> 1.71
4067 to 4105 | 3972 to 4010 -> 1.14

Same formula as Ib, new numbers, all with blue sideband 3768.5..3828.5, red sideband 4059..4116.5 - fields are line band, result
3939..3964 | 0.22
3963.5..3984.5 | 0.46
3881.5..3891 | 0.26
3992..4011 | -0.11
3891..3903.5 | 0.06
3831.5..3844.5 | 0.34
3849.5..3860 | 0.12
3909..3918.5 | -0.08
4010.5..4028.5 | -0.19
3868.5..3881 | 0.17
